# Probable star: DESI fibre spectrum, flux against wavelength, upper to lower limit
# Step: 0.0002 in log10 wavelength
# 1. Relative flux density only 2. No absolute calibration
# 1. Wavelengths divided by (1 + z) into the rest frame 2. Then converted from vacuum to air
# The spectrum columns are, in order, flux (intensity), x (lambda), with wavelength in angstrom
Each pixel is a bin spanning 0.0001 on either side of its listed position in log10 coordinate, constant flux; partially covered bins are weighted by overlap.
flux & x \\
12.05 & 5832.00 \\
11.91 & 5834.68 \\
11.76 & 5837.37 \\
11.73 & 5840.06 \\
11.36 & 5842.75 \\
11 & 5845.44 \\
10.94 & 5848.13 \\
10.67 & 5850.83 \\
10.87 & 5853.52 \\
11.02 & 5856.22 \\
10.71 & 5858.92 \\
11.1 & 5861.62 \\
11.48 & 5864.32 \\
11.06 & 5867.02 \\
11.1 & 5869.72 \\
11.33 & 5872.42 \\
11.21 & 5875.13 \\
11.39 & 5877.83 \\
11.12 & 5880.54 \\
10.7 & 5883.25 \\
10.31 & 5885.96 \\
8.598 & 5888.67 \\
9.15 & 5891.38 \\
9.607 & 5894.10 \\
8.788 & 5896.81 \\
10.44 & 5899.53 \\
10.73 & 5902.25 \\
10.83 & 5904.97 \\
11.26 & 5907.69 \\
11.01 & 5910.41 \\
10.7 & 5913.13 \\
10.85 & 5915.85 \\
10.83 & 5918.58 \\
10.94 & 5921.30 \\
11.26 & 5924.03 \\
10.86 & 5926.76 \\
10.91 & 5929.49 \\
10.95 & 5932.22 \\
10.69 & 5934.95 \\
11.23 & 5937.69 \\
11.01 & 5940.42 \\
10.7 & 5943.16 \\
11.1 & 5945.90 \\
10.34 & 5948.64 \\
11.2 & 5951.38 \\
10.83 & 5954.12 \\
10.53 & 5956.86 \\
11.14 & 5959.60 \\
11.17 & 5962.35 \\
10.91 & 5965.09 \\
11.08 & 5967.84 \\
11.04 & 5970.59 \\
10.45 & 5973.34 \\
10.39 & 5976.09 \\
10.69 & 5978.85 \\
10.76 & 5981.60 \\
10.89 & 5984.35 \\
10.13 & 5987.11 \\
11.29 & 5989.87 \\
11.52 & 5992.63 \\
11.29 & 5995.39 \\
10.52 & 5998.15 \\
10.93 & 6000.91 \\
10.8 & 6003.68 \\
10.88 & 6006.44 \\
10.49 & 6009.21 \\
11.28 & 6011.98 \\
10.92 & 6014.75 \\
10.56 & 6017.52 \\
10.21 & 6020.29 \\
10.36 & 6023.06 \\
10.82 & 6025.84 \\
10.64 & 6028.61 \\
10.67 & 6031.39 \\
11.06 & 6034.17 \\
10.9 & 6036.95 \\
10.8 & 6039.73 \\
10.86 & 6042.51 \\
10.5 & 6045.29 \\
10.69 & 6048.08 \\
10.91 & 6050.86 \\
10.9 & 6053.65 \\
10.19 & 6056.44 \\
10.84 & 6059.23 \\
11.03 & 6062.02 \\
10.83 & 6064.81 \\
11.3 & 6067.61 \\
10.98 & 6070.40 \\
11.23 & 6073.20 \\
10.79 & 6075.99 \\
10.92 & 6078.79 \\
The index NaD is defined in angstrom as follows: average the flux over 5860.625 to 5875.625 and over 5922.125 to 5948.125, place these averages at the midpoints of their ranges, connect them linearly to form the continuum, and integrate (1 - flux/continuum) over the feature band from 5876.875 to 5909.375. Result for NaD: 2.57 angstrom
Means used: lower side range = 11.2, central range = 10.2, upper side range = 10.9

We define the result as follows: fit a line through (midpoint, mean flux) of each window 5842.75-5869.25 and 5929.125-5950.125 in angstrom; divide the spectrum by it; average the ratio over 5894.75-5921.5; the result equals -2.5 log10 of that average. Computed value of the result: 0.03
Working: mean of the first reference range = 11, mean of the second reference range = 10.9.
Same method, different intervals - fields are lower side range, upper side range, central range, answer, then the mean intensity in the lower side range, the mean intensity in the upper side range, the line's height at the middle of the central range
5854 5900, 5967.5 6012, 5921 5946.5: -0.03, 10.5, 10.8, 10.7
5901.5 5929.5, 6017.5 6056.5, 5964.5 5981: 0.01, 10.9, 10.7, 10.8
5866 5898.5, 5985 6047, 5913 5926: -0.05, 10.4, 10.8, 10.5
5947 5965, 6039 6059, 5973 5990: 0.02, 10.9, 10.7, 10.8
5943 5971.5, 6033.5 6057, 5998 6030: 0.01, 10.9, 10.8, 10.8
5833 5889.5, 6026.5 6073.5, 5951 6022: 0.01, 11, 10.8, 10.9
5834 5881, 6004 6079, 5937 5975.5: 0.01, 11.2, 10.8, 11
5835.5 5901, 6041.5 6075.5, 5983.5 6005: -0.01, 10.7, 10.9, 10.8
